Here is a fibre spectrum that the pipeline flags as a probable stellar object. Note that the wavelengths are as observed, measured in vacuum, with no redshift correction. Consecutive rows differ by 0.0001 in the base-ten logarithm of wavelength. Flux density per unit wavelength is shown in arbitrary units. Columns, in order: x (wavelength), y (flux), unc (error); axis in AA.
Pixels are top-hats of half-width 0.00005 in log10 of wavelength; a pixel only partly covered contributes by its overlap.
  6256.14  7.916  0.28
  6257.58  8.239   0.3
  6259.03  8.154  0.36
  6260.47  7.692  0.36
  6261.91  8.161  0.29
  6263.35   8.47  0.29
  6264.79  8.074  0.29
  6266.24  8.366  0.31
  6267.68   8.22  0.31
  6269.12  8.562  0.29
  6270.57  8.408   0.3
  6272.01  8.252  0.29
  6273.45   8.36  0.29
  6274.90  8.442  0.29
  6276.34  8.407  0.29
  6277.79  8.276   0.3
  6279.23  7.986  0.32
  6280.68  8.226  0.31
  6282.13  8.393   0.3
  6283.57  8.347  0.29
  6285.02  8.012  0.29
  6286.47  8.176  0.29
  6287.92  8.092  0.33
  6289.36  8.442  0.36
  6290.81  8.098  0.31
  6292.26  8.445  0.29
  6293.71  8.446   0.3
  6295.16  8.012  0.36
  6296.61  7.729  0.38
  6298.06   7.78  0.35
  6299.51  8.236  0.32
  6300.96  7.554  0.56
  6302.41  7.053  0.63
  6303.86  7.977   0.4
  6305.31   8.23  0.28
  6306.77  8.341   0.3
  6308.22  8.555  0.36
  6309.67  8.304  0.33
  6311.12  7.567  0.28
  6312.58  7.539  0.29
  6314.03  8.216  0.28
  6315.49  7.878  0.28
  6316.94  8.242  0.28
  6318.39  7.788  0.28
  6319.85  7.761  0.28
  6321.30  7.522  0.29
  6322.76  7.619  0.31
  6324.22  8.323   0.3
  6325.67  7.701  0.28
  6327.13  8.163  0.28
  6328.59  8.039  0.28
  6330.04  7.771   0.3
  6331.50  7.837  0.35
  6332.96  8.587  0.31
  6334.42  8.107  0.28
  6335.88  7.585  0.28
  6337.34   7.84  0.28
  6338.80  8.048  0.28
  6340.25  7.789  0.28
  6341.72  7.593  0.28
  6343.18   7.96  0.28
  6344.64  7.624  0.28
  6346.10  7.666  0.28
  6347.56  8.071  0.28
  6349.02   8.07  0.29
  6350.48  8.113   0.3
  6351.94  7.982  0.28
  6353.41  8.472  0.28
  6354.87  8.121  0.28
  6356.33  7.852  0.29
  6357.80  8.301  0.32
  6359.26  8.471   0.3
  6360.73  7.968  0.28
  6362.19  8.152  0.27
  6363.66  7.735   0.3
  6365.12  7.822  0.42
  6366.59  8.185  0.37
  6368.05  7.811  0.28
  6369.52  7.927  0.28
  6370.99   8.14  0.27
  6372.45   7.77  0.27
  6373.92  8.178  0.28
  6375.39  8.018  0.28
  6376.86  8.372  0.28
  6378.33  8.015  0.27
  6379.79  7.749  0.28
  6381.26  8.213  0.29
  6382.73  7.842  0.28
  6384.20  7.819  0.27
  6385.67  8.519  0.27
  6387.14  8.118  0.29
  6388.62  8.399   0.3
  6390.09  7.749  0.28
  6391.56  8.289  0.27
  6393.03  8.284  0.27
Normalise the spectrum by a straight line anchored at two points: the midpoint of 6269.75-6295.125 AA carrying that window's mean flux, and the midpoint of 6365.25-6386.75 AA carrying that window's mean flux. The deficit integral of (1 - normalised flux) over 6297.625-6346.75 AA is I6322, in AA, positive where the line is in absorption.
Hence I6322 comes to 1.6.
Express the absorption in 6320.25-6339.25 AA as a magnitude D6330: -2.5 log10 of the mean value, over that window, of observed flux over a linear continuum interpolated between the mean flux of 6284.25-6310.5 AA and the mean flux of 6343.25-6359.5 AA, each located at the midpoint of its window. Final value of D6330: 0.02 mag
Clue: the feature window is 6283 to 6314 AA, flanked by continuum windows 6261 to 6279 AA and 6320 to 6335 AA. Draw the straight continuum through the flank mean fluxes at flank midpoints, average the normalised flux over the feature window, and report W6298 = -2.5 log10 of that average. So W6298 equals 0.01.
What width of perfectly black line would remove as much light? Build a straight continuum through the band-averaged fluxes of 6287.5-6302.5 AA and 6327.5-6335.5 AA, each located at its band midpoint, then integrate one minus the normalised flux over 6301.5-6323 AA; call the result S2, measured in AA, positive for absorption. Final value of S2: 0.3 AA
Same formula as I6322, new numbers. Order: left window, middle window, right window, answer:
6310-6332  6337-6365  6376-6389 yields 0.0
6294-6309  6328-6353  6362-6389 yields 0.2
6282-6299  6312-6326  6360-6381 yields 0.4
